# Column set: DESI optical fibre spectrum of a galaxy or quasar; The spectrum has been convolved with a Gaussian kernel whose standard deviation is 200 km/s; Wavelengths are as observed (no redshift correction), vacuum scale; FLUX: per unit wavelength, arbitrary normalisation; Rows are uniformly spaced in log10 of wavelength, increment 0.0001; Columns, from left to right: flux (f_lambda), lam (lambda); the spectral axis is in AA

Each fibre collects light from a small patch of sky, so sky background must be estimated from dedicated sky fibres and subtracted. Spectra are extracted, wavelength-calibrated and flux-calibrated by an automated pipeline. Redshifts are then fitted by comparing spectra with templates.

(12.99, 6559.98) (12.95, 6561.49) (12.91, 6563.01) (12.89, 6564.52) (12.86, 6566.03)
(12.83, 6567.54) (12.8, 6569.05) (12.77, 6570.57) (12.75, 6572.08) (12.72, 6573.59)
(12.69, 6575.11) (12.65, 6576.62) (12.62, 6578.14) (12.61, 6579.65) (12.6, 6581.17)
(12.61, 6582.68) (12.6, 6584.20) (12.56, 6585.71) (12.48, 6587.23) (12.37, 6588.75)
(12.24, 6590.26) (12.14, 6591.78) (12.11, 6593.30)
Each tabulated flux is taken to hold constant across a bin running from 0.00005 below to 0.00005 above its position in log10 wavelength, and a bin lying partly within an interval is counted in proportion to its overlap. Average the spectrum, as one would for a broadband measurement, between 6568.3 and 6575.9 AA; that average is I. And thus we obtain 12.7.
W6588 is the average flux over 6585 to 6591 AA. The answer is 12.4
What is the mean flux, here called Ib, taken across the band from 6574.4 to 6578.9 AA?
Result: 12.7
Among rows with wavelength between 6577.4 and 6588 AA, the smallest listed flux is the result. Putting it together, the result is 12.48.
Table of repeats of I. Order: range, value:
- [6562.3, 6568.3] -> 12.9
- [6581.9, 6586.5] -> 12.6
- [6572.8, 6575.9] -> 12.7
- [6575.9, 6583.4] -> 12.6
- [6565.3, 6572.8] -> 12.8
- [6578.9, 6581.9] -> 12.6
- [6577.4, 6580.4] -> 12.6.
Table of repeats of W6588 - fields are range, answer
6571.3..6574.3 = 12.8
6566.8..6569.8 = 12.8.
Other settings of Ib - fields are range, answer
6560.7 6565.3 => 12.9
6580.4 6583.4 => 12.6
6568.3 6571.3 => 12.8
